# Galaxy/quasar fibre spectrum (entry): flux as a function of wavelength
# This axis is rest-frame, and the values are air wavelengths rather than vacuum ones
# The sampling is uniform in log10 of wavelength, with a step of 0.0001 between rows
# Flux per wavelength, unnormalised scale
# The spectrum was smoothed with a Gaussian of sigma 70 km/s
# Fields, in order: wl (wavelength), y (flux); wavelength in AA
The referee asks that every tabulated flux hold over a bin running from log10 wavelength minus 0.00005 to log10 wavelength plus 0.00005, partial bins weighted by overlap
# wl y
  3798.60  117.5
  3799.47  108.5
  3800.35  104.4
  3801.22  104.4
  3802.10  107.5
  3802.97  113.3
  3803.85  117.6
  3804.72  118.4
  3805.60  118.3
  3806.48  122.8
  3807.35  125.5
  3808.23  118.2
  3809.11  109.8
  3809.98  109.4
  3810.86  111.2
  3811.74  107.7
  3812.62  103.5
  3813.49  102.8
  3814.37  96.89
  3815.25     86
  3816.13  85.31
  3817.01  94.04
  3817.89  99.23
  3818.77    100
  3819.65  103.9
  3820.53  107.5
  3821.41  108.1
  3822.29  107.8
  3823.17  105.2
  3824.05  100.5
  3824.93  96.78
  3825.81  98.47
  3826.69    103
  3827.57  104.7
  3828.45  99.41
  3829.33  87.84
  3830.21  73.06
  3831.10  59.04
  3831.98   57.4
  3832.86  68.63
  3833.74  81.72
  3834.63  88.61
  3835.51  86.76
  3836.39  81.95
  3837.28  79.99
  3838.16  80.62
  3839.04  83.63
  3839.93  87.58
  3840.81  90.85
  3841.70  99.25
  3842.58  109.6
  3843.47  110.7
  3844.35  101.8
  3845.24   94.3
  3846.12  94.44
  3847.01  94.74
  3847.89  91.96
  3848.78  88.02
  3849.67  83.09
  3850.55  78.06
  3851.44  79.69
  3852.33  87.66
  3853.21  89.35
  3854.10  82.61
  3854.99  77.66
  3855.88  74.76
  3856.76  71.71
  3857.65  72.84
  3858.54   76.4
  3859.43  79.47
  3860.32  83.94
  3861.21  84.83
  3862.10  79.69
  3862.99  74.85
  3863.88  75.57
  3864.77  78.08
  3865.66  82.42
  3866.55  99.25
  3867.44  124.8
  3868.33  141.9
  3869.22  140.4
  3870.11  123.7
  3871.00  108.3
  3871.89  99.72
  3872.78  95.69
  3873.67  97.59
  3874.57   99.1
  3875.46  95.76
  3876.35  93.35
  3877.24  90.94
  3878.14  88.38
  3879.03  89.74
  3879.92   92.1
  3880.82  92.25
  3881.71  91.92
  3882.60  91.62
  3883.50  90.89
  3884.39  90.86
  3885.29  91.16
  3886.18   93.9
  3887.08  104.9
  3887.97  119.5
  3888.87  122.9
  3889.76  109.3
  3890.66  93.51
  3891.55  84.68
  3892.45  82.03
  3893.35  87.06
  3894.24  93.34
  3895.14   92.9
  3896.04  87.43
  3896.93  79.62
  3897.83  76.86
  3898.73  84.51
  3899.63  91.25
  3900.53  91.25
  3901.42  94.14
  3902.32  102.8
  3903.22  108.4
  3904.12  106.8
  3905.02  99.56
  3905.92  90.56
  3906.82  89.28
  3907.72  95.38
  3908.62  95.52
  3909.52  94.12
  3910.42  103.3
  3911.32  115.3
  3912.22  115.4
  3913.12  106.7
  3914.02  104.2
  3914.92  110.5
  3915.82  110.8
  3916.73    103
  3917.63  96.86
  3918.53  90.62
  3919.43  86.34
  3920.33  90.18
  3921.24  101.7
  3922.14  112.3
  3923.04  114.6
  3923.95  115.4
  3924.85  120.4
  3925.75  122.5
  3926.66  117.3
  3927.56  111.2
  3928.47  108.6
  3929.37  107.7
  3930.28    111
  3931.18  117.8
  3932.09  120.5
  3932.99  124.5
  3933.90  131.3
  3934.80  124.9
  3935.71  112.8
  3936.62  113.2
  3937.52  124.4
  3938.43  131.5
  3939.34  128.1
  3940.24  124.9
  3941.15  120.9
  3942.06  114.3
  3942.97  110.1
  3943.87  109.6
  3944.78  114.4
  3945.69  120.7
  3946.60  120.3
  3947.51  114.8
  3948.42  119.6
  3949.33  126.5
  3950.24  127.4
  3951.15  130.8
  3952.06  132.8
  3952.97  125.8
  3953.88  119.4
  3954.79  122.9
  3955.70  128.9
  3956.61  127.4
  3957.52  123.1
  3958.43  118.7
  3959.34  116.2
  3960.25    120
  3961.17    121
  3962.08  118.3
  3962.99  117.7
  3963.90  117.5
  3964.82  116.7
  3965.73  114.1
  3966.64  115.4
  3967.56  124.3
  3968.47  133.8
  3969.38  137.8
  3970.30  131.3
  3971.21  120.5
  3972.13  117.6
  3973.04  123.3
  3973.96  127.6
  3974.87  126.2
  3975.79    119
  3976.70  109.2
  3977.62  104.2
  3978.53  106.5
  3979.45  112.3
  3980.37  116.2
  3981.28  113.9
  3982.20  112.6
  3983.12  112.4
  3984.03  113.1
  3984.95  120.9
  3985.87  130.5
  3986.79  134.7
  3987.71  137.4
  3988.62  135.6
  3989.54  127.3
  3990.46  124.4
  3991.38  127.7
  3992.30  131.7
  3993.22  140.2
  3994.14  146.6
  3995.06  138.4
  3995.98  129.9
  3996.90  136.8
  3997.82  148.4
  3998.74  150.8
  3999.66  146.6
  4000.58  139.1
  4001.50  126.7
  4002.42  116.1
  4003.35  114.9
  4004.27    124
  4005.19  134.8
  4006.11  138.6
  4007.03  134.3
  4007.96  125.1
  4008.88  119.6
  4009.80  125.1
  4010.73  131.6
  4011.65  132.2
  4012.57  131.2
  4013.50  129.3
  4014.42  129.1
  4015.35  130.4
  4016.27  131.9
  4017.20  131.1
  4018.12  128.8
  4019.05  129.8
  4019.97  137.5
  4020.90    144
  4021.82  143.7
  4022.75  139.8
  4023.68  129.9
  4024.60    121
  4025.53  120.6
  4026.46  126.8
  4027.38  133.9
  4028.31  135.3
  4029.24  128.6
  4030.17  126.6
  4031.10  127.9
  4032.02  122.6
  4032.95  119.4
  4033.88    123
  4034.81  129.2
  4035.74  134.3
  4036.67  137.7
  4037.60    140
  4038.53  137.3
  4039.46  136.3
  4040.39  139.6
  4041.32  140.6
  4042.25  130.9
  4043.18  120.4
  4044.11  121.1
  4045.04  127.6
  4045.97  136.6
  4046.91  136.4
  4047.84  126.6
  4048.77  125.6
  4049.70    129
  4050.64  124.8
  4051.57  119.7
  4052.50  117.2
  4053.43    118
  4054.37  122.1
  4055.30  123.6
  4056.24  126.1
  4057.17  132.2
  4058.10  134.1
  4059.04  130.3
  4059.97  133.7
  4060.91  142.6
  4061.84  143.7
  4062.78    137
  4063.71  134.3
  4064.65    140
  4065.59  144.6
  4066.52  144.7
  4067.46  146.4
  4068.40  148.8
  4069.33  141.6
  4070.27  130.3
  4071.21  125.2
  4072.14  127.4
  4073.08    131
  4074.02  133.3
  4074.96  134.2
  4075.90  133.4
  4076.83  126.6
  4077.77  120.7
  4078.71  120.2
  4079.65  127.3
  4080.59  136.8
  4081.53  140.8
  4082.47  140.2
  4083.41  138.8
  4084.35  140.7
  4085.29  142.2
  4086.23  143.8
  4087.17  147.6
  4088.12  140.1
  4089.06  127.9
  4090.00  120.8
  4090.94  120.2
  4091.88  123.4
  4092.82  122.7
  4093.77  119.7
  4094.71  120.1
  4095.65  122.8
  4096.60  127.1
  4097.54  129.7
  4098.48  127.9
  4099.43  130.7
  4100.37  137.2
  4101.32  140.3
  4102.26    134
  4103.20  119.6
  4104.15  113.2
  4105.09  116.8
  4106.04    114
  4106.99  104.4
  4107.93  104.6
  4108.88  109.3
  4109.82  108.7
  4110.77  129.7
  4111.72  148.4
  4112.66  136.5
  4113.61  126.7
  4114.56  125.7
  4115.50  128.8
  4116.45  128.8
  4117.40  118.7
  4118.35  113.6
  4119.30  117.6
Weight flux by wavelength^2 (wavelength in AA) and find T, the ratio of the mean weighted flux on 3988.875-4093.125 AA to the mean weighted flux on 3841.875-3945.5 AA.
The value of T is 1.4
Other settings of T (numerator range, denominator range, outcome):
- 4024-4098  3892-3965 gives 1.27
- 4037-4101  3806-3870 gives 1.59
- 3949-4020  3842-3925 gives 1.39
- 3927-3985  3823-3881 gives 1.39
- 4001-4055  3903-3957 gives 1.20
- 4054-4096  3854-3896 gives 1.57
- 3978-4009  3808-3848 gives 1.48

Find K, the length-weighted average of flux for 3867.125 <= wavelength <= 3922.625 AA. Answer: 99.1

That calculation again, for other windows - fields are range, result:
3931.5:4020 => 125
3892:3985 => 112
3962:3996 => 123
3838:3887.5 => 92.4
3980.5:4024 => 131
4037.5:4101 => 132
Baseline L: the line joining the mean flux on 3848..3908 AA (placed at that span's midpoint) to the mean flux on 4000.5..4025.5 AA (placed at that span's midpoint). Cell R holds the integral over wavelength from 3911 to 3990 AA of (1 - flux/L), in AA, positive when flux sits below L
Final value -3.7 AA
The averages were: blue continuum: 92.7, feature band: 118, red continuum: 130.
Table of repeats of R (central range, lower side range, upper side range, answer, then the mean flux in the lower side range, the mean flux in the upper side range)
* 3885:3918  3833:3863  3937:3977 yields 1.8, 85.9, 122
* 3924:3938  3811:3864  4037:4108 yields -1.6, 89.4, 131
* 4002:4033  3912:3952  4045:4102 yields -1.1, 115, 132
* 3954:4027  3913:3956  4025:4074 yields -2.0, 116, 131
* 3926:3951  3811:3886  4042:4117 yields -2.9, 92.3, 129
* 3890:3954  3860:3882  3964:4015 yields 1.3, 97.1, 127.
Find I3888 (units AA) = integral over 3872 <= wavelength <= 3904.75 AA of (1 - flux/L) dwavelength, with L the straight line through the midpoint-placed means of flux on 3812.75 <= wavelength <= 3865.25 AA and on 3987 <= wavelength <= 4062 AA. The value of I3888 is 1.8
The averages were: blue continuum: 88.6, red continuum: 131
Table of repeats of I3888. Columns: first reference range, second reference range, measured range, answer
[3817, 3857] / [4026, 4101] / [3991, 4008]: -2.10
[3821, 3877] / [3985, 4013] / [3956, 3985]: 1.29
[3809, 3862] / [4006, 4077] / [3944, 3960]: -1.24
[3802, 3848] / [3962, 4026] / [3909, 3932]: 1.38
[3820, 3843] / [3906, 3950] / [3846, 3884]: 2.54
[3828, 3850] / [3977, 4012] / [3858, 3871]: -0.34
